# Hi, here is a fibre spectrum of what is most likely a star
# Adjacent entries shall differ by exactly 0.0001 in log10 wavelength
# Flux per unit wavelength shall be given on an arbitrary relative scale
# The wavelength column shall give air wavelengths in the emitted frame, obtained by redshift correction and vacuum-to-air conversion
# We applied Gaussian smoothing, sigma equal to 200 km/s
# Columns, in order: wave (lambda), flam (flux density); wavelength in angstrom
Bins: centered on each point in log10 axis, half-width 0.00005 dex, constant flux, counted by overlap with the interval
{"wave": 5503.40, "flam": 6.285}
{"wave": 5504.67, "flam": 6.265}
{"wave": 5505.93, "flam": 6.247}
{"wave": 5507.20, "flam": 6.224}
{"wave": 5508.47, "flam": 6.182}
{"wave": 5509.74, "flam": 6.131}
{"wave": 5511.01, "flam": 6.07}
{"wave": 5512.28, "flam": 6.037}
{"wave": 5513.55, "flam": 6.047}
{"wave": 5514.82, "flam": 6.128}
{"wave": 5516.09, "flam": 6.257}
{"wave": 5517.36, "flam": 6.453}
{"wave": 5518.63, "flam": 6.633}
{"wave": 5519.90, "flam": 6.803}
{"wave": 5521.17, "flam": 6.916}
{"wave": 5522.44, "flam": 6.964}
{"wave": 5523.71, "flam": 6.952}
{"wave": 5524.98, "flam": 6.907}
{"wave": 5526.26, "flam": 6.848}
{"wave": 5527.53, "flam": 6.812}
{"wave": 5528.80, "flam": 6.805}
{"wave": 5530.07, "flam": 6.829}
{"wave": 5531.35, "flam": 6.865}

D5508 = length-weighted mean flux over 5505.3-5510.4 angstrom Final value 6.19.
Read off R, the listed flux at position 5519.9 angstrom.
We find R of 6.803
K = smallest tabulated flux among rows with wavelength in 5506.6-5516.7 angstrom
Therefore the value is 6.037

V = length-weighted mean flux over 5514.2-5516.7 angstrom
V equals 6.19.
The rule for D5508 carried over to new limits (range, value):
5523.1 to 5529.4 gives 6.86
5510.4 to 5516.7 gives 6.11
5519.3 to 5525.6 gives 6.92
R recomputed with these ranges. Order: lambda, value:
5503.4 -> 6.285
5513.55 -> 6.047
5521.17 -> 6.916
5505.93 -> 6.247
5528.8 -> 6.805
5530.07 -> 6.829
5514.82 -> 6.128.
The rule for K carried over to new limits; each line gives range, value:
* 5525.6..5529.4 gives 6.805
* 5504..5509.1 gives 6.182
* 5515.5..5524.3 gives 6.257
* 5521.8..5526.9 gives 6.848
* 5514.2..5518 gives 6.128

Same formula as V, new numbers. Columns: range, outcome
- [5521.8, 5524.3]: 6.97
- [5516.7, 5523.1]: 6.76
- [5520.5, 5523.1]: 6.95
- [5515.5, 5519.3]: 6.46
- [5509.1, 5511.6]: 6.09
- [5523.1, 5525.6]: 6.94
